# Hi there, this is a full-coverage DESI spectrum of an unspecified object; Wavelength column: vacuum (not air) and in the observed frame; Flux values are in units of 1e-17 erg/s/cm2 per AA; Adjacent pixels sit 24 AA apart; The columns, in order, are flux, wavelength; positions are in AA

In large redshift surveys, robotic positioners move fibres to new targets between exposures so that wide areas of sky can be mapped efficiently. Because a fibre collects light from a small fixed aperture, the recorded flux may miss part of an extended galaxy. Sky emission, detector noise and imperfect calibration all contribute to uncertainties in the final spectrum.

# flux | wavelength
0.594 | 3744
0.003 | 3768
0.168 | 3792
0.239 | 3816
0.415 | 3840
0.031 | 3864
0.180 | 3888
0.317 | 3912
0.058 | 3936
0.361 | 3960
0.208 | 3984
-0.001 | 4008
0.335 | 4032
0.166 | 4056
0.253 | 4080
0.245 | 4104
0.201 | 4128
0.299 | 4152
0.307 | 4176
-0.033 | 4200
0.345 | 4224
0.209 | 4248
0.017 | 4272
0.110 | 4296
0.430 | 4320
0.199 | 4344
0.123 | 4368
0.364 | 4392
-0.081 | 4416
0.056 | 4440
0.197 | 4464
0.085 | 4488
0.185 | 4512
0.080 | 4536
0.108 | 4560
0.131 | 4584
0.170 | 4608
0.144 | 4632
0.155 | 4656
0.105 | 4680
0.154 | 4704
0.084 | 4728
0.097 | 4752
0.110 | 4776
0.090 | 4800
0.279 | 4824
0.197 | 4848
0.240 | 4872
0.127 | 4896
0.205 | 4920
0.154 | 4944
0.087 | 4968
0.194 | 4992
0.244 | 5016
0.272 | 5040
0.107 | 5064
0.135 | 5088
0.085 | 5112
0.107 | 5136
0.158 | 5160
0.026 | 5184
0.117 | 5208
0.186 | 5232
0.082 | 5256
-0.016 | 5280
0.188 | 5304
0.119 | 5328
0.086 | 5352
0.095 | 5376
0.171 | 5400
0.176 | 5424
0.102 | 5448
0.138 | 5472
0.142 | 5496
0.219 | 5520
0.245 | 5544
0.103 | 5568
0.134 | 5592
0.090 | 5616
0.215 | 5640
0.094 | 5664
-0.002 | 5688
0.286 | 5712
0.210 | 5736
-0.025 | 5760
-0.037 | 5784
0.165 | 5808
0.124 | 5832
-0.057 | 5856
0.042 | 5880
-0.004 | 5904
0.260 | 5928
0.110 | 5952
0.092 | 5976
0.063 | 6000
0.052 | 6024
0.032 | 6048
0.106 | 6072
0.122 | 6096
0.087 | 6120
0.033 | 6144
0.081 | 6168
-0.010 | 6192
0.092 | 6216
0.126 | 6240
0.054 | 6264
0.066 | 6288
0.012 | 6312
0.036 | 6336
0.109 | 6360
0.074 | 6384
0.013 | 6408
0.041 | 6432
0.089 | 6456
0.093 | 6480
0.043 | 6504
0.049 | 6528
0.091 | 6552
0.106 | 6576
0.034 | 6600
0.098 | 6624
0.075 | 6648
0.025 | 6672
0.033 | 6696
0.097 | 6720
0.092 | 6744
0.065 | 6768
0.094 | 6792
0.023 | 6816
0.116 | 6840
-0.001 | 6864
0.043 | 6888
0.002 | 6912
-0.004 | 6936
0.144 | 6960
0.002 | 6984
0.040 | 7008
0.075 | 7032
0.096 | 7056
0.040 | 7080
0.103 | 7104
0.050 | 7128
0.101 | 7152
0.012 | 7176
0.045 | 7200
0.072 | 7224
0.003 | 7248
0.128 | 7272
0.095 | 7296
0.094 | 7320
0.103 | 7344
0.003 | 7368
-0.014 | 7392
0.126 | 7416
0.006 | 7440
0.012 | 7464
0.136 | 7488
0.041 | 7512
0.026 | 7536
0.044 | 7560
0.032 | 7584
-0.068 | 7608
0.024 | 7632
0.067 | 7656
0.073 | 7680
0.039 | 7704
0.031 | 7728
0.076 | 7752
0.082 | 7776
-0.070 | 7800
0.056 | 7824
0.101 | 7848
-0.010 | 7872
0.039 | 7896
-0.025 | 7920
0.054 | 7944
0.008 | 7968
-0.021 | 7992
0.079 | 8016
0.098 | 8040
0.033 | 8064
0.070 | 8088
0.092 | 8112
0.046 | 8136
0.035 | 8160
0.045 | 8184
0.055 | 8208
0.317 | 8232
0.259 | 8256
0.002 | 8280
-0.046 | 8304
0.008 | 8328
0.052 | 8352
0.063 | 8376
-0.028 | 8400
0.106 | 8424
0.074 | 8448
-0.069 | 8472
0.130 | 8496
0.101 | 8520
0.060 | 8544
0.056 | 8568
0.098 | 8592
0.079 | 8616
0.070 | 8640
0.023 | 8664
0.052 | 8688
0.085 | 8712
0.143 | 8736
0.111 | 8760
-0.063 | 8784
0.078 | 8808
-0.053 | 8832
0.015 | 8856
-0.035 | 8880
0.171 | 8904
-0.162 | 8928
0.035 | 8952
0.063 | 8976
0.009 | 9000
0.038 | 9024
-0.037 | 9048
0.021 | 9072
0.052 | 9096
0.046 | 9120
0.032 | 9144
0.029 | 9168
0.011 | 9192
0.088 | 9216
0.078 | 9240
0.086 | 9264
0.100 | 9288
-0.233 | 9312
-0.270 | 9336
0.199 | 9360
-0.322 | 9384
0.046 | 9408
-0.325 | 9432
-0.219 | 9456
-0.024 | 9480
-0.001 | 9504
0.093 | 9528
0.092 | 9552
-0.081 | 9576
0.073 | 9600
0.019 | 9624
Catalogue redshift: 1.211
